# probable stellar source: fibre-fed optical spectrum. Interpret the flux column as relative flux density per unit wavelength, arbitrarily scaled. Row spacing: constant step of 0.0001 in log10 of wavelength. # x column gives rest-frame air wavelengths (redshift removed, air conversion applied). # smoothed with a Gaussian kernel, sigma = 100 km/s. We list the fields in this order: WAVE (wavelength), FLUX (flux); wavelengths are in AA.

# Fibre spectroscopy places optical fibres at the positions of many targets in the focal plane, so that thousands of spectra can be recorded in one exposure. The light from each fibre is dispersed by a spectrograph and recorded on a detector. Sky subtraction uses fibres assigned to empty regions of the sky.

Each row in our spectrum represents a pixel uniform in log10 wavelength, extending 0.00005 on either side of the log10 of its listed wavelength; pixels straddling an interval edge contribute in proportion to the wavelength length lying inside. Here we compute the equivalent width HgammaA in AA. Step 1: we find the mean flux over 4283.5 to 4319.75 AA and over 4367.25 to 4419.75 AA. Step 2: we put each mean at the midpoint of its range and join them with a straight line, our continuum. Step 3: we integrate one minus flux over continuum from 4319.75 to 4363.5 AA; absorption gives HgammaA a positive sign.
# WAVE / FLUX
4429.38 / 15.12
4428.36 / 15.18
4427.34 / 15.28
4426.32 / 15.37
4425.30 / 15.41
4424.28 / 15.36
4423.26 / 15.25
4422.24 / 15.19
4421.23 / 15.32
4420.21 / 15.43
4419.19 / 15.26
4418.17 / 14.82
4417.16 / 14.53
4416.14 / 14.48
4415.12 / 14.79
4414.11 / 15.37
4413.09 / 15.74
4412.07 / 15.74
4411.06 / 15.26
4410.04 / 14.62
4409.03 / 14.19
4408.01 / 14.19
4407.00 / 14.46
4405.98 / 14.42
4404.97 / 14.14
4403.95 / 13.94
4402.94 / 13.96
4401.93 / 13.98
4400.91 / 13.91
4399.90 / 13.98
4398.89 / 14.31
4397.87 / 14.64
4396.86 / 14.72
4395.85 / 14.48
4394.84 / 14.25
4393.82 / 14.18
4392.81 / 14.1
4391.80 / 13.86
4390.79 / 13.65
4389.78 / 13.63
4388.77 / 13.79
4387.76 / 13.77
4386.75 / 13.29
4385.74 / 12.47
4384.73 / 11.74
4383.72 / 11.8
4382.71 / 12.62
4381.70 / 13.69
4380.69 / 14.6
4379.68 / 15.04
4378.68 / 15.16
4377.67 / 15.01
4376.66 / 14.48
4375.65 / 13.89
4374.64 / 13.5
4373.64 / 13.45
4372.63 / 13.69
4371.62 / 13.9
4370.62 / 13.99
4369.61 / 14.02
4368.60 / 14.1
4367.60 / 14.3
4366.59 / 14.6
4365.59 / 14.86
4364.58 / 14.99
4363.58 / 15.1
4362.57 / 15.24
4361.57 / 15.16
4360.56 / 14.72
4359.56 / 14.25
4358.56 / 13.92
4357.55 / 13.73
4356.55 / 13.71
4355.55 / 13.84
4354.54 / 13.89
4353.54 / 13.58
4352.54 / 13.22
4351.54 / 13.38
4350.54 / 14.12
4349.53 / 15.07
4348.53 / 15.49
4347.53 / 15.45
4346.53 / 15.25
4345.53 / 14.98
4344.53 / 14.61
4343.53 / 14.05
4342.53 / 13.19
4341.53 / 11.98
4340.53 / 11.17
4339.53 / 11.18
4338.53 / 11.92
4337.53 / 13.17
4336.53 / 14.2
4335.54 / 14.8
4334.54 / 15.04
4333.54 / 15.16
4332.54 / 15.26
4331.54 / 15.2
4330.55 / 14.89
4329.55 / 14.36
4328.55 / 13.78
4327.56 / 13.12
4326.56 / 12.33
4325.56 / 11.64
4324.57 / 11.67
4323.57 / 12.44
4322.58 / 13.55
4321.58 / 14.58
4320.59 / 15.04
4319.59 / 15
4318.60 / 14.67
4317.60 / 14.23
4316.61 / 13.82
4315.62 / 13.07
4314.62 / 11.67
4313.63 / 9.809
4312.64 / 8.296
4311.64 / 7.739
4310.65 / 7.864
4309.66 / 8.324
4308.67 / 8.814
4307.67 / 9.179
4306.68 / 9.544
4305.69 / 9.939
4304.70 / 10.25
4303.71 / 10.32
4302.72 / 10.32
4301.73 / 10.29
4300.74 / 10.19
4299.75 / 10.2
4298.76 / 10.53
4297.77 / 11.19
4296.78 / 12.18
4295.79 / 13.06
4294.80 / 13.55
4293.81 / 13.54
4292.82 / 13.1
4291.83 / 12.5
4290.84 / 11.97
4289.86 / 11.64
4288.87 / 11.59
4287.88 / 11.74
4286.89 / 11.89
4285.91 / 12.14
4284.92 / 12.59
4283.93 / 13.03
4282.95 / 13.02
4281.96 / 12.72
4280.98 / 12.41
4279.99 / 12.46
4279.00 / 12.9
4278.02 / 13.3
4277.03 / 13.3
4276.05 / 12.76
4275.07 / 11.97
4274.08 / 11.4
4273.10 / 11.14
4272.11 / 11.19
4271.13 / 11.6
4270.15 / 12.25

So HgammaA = -4.8 AA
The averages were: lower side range 11.3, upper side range 14.2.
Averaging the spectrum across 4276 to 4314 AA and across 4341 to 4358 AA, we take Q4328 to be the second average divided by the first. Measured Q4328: 1.3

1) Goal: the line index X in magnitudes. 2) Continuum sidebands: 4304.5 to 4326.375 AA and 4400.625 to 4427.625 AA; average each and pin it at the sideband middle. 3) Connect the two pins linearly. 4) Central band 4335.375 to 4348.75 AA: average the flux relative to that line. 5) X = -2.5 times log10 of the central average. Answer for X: -0.10 mag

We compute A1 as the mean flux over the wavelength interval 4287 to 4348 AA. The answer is 12.4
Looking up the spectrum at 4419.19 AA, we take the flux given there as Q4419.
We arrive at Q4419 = 15.26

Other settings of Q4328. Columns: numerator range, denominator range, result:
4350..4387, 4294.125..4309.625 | 1.32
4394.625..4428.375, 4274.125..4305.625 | 1.23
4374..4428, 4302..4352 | 1.13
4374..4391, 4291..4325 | 1.19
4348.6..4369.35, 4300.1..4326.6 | 1.27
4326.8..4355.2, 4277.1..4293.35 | 1.12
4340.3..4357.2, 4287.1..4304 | 1.20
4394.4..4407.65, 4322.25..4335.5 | 1.04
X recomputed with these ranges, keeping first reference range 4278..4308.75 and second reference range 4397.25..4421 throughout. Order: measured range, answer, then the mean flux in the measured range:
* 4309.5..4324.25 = 0.015 mag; 12.1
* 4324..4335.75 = -0.108 mag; 13.9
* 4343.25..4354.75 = -0.109 mag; 14.5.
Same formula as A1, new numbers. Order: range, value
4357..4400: 14.1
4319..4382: 14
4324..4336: 13.9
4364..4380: 14.3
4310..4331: 12.5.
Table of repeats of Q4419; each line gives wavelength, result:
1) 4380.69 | 14.6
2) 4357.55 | 13.73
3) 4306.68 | 9.544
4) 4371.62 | 13.9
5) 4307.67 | 9.179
